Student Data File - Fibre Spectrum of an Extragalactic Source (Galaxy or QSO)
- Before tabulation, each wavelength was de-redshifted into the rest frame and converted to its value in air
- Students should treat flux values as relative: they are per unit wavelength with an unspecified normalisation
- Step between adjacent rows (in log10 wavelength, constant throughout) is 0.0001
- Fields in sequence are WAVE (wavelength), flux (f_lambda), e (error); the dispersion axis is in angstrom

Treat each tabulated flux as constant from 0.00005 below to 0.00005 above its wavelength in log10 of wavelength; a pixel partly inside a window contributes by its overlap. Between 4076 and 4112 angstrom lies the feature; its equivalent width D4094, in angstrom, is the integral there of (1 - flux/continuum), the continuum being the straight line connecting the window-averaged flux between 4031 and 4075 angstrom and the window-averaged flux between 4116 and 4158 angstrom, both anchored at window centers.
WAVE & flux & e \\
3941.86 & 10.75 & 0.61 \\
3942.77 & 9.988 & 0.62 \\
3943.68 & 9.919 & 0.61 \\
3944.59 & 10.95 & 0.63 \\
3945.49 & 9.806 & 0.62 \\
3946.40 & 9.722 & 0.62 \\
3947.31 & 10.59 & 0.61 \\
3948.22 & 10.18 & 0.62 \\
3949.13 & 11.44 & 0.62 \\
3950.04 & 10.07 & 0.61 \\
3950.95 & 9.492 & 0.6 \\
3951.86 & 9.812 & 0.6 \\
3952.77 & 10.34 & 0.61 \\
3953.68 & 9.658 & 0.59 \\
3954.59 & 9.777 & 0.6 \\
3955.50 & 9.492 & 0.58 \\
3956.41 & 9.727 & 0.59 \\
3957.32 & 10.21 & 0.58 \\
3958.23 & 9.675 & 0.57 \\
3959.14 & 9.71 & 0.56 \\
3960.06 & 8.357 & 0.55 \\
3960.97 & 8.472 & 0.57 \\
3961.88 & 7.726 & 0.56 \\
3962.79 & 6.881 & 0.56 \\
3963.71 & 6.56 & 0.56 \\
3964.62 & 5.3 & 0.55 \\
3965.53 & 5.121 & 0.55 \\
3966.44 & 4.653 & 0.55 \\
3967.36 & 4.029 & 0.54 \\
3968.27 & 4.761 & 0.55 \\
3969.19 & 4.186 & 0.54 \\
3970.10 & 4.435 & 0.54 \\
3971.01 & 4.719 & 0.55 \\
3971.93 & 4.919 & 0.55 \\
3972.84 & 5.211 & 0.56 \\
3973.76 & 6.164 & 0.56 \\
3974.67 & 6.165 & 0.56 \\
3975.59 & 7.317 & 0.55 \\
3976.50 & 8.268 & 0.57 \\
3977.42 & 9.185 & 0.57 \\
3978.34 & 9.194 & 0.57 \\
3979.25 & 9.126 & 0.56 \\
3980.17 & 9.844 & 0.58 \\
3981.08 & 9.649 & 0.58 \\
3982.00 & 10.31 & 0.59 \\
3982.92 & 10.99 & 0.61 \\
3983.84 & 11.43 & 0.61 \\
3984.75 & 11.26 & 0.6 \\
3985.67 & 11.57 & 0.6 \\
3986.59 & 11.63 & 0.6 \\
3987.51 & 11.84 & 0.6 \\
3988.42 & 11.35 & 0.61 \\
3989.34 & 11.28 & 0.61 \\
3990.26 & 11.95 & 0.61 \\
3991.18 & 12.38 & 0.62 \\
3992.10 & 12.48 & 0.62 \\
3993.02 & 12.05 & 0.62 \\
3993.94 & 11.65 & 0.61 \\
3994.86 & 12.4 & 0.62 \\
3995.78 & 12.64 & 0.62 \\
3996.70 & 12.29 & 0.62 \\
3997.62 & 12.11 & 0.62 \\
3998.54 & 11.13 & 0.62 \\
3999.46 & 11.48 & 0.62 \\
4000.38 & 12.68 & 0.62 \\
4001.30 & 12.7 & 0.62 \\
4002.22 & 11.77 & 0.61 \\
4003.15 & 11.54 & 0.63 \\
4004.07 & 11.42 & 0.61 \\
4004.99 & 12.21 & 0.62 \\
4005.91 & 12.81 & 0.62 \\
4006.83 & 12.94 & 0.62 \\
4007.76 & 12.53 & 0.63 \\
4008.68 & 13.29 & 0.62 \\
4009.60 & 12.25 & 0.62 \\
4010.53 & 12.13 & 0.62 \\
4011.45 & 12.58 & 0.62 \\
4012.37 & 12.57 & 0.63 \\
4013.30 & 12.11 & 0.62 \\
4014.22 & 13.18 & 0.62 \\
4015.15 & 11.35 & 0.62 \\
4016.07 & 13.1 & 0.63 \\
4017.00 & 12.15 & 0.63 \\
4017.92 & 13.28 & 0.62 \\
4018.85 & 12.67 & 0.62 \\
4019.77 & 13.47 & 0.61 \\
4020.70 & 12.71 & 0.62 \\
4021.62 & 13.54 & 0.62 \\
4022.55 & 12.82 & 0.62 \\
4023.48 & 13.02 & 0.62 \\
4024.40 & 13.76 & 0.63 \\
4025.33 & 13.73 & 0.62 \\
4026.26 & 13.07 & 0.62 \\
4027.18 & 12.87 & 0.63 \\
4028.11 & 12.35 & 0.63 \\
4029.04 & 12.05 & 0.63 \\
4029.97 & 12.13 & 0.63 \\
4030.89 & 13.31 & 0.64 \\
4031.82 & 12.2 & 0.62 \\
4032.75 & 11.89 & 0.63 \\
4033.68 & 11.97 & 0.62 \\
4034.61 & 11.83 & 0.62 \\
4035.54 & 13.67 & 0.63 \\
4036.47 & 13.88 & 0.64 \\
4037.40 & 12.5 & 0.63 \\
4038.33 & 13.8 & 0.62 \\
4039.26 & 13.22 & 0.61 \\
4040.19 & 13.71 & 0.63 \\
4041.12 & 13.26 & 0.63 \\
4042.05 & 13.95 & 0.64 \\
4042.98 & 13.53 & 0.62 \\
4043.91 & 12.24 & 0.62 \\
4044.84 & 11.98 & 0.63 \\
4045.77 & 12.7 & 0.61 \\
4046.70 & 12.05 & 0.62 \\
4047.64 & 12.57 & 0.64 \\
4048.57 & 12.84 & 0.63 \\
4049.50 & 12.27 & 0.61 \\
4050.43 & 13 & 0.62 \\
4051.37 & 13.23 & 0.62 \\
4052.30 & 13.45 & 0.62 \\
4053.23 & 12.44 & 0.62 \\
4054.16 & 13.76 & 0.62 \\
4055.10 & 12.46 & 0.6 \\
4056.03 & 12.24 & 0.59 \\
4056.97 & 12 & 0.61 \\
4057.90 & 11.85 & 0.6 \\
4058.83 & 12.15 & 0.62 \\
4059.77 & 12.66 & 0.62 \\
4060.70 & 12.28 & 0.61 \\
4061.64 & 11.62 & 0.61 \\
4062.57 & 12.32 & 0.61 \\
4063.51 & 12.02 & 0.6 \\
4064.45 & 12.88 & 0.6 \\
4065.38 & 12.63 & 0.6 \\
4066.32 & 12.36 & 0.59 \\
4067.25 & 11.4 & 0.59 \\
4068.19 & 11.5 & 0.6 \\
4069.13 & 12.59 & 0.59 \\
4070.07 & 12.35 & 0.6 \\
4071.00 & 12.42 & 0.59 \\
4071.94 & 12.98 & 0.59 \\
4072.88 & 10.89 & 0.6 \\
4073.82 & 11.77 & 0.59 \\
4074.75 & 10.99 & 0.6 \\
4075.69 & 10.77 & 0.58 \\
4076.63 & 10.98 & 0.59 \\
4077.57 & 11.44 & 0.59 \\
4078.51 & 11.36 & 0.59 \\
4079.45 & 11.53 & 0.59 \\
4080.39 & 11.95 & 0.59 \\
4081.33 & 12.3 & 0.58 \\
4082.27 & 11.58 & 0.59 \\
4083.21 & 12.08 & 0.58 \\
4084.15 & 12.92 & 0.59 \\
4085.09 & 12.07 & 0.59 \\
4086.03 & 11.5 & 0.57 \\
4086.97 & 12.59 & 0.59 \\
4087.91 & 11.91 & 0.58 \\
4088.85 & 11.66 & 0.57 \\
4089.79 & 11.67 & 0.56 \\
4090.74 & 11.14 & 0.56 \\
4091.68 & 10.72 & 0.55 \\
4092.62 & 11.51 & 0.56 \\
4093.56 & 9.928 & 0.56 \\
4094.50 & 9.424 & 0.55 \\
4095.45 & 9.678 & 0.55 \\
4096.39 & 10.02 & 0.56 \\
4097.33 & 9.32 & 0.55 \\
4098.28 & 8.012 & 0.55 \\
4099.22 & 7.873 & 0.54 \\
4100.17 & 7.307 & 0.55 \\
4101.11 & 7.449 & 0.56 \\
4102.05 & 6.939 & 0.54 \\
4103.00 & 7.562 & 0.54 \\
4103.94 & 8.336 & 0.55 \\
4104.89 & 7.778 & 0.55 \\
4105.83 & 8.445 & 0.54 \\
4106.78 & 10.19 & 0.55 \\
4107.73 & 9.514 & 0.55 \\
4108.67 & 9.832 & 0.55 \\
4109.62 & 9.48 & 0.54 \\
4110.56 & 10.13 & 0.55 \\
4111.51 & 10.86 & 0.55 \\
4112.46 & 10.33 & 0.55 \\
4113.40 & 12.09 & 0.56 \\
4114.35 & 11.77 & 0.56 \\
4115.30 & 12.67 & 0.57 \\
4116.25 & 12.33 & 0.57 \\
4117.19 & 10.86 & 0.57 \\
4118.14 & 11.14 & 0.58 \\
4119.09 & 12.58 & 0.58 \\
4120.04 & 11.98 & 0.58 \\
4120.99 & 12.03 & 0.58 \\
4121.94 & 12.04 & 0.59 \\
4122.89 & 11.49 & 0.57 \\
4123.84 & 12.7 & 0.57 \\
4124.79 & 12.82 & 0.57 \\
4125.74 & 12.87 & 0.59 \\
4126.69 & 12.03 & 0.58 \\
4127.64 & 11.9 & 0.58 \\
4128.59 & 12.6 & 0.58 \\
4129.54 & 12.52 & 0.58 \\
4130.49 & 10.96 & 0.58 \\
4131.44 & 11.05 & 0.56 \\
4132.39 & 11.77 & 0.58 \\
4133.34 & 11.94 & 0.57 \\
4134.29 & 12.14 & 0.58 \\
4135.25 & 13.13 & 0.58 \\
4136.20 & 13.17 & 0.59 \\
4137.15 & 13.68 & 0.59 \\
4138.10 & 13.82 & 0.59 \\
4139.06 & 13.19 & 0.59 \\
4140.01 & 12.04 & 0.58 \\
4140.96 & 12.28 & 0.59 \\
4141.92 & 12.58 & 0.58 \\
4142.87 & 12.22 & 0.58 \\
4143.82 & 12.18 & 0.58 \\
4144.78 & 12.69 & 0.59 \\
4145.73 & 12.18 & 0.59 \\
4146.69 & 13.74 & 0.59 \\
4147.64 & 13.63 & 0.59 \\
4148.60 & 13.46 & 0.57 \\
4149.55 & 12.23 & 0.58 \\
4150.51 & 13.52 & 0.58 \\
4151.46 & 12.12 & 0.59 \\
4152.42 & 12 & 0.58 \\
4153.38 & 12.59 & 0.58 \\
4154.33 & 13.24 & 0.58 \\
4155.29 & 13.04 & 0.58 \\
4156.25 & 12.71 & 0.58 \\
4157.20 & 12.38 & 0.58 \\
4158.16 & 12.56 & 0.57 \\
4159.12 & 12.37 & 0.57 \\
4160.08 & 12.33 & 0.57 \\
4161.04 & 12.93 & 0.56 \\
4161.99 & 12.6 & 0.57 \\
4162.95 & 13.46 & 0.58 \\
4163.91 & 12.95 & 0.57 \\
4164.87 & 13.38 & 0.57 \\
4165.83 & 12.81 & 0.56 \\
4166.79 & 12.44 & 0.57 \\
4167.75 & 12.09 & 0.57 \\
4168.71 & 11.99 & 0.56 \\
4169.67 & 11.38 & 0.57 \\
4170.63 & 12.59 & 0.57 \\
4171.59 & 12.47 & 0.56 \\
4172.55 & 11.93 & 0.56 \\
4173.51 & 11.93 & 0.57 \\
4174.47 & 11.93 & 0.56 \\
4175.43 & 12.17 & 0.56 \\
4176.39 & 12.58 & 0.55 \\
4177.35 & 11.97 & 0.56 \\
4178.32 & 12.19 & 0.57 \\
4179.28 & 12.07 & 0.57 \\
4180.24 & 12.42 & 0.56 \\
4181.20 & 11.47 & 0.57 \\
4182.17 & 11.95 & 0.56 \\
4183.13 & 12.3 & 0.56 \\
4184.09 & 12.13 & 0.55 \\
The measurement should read 6.50 angstrom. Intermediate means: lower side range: 12.5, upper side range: 12.4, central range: 10.2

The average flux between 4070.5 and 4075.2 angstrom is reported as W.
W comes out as 11.8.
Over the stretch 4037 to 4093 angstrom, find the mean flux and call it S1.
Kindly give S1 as 12.2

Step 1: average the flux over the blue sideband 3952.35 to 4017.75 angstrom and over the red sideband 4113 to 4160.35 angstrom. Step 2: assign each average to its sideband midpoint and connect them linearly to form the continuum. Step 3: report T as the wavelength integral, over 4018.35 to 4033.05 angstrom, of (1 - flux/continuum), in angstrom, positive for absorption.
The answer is -3.1 angstrom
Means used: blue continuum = 10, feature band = 12.9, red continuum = 12.4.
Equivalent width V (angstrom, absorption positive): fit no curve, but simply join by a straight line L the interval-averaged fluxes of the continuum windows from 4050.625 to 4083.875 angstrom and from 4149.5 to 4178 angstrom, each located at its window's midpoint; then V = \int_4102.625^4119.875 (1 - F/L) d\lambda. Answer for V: 2.7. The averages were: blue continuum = 12.1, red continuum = 12.5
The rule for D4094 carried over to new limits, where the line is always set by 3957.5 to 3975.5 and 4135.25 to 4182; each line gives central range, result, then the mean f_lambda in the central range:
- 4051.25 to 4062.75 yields -4.1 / 12.5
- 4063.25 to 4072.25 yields -2.6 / 12.3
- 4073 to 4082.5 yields -1.5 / 11.4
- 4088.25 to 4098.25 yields 0.0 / 10.4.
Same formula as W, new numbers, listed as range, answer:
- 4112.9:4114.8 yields 11.9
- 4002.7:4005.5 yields 11.8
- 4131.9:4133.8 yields 11.9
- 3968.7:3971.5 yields 4.45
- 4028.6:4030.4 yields 12.1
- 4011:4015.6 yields 12.4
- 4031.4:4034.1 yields 12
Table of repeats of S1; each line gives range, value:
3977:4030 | 12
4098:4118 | 9.56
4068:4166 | 11.6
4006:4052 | 12.8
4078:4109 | 10.2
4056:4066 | 12.2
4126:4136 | 12.1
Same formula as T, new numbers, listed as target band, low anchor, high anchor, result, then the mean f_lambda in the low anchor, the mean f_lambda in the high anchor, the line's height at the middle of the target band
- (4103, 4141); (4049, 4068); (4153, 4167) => 3.5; 12.4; 12.8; 12.7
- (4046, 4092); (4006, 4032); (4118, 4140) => 1.8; 12.8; 12.3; 12.6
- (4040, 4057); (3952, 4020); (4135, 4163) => -2.6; 10.1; 12.8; 11.1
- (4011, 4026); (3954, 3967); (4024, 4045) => -1.3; 7.96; 12.9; 11.8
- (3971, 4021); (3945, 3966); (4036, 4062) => -2.1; 9.05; 12.8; 10.7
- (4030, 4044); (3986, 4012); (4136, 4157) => -0.8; 12.1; 12.8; 12.3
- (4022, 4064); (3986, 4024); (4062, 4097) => -2.7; 12.3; 11.6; 12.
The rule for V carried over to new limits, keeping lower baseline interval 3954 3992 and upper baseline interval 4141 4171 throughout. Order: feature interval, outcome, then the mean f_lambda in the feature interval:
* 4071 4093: -1.5 angstrom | 11.7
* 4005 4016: -3.8 angstrom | 12.5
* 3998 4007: -2.9 angstrom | 12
